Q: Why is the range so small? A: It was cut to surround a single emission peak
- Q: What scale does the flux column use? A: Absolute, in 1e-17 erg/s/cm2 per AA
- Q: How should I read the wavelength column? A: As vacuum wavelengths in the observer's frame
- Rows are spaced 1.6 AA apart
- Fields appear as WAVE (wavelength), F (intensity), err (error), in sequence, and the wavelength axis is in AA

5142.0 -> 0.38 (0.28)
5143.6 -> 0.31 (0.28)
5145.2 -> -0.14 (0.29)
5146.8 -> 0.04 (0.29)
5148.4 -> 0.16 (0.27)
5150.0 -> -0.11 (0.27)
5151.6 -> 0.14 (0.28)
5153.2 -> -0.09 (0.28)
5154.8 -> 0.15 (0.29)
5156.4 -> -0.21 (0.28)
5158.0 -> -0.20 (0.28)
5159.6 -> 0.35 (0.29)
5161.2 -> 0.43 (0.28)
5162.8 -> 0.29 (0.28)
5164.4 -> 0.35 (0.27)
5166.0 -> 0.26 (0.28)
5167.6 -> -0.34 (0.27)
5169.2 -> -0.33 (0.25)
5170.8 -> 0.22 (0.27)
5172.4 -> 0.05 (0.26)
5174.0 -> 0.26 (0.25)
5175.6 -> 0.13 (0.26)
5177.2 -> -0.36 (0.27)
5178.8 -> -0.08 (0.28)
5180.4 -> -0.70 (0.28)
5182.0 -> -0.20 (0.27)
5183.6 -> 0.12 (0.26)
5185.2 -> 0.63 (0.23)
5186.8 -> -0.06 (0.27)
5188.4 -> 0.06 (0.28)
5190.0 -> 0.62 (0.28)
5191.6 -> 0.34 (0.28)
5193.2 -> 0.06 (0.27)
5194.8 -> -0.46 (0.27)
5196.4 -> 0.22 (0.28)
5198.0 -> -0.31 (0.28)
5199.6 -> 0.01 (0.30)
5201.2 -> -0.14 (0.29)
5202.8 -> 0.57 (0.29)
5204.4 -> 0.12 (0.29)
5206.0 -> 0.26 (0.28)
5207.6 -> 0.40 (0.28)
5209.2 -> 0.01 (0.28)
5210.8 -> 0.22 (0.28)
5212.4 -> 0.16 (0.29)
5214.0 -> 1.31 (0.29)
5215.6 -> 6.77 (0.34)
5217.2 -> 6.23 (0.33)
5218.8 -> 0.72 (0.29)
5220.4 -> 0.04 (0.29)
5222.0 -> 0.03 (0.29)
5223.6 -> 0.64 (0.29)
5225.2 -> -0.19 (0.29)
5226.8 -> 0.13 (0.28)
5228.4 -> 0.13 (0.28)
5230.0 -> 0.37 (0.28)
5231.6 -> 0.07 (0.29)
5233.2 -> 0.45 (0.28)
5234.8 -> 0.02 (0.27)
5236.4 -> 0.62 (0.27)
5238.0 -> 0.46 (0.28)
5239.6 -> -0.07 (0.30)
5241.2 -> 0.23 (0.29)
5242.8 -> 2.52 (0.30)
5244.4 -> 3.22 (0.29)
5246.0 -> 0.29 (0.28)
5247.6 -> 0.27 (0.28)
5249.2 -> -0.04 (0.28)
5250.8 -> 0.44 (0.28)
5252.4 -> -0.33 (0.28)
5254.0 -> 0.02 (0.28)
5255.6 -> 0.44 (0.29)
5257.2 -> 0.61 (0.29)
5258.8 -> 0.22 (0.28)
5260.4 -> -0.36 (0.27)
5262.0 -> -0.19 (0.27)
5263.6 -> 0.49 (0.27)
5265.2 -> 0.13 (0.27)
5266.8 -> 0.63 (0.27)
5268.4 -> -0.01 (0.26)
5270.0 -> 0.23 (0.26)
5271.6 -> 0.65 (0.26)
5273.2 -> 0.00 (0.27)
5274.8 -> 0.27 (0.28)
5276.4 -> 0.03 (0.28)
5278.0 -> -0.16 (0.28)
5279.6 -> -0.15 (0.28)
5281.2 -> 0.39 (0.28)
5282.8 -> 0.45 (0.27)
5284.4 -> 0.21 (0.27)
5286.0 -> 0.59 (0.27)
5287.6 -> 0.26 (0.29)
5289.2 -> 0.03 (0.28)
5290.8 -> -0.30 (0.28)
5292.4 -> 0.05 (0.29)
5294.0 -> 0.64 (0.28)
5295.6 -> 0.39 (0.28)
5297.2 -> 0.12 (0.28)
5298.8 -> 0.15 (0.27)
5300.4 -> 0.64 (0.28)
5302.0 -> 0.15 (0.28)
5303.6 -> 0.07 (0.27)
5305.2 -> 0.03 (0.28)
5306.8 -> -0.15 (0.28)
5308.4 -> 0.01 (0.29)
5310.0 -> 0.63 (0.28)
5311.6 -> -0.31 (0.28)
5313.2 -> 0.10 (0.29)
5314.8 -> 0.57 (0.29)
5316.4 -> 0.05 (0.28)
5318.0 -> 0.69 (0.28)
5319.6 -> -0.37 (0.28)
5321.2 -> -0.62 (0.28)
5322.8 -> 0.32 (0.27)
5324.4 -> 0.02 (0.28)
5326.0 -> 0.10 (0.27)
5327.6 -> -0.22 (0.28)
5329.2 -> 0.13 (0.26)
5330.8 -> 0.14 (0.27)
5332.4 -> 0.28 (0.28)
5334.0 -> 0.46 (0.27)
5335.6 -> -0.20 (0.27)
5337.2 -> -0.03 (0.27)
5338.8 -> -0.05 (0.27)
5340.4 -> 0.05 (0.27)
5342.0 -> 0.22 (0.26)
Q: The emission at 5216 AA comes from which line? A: Hgamma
